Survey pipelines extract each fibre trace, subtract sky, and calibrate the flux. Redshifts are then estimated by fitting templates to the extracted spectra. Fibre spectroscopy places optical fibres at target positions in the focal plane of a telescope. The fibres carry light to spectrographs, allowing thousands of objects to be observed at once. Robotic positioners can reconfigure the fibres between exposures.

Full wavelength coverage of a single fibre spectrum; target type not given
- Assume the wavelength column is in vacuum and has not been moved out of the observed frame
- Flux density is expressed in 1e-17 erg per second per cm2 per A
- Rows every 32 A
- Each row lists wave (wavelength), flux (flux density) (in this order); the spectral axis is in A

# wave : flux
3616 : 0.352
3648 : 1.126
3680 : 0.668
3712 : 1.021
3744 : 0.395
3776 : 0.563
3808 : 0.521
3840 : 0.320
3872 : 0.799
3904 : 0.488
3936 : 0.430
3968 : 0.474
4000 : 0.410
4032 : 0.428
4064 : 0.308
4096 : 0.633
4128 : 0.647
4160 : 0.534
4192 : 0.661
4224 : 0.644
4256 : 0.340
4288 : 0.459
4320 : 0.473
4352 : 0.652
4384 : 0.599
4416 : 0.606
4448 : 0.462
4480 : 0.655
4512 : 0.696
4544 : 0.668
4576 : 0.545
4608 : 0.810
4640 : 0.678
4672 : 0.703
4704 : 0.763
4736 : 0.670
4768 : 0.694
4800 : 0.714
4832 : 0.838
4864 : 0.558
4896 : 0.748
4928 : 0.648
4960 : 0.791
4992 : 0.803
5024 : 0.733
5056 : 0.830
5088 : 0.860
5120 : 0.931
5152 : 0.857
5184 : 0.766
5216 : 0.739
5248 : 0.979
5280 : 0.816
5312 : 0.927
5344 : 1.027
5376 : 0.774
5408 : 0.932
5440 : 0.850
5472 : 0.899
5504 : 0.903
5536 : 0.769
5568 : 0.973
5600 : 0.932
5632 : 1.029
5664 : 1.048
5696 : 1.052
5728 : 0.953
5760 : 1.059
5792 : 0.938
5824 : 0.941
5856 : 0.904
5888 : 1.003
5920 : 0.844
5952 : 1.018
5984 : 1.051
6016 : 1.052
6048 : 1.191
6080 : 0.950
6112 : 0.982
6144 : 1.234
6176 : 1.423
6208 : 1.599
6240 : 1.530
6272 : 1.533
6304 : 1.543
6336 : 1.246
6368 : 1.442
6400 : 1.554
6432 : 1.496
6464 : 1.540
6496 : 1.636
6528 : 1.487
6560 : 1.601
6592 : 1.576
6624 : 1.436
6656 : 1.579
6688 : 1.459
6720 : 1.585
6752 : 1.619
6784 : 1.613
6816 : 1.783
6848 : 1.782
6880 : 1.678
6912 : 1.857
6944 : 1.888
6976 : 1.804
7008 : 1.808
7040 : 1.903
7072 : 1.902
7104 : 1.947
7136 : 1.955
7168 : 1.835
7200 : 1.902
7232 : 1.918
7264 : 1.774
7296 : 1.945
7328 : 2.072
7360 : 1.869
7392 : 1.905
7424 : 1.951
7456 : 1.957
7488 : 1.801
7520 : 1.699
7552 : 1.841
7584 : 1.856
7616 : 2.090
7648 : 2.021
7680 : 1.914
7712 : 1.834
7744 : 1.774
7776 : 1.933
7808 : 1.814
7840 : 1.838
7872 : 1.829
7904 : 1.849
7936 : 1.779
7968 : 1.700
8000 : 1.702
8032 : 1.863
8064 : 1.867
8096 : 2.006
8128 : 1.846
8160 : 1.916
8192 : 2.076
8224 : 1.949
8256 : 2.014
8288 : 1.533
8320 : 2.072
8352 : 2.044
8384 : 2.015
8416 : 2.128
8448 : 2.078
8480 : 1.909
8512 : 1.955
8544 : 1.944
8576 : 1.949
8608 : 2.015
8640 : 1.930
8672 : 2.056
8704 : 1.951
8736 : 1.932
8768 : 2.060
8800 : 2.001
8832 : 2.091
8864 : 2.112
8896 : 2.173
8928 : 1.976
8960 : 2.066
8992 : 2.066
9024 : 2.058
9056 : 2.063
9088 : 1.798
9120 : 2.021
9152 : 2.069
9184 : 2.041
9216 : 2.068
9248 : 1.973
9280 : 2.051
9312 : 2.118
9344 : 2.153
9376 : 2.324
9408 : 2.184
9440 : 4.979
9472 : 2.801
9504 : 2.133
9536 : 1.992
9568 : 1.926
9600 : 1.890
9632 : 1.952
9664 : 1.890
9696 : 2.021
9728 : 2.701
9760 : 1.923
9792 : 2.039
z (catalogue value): 0.542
